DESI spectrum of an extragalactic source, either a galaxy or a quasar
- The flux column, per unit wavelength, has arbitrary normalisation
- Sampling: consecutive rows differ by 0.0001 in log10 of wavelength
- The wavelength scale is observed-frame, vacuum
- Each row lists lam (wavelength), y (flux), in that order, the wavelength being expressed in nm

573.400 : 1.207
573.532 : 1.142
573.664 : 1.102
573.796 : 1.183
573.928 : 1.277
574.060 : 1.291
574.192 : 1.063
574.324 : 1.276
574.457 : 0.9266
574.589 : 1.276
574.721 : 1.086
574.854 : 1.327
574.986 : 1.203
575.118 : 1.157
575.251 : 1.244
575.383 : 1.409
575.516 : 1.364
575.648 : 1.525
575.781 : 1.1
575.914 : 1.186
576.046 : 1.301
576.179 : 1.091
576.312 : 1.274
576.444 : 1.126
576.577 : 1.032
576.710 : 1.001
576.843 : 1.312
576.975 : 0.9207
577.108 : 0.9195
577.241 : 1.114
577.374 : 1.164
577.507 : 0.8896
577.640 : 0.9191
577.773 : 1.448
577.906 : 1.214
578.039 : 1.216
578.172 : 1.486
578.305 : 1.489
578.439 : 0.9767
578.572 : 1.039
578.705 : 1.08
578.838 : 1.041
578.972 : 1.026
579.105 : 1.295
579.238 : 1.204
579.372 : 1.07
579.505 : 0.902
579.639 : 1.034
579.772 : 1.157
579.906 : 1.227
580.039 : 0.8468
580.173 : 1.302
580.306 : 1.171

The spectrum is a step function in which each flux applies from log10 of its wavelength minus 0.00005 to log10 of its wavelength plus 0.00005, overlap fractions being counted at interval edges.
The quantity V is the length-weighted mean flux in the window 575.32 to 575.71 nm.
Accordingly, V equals 1.43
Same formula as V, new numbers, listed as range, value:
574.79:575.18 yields 1.23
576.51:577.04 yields 1.07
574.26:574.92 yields 1.18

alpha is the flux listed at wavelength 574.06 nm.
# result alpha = 1.291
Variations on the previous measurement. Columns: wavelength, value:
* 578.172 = 1.486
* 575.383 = 1.409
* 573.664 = 1.102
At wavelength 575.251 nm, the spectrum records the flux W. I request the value 1.244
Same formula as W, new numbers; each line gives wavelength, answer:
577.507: 0.8896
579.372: 1.07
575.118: 1.157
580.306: 1.171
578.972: 1.026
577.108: 0.9195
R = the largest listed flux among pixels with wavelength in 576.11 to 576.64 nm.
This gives 1.274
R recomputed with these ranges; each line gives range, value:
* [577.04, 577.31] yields 1.114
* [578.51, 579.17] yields 1.295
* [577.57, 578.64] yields 1.489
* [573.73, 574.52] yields 1.291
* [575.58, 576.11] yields 1.525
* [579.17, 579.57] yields 1.204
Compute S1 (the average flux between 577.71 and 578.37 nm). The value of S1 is 1.37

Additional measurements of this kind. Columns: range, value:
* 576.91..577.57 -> 1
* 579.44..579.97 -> 1.08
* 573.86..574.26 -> 1.21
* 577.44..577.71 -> 0.912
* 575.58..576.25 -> 1.24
